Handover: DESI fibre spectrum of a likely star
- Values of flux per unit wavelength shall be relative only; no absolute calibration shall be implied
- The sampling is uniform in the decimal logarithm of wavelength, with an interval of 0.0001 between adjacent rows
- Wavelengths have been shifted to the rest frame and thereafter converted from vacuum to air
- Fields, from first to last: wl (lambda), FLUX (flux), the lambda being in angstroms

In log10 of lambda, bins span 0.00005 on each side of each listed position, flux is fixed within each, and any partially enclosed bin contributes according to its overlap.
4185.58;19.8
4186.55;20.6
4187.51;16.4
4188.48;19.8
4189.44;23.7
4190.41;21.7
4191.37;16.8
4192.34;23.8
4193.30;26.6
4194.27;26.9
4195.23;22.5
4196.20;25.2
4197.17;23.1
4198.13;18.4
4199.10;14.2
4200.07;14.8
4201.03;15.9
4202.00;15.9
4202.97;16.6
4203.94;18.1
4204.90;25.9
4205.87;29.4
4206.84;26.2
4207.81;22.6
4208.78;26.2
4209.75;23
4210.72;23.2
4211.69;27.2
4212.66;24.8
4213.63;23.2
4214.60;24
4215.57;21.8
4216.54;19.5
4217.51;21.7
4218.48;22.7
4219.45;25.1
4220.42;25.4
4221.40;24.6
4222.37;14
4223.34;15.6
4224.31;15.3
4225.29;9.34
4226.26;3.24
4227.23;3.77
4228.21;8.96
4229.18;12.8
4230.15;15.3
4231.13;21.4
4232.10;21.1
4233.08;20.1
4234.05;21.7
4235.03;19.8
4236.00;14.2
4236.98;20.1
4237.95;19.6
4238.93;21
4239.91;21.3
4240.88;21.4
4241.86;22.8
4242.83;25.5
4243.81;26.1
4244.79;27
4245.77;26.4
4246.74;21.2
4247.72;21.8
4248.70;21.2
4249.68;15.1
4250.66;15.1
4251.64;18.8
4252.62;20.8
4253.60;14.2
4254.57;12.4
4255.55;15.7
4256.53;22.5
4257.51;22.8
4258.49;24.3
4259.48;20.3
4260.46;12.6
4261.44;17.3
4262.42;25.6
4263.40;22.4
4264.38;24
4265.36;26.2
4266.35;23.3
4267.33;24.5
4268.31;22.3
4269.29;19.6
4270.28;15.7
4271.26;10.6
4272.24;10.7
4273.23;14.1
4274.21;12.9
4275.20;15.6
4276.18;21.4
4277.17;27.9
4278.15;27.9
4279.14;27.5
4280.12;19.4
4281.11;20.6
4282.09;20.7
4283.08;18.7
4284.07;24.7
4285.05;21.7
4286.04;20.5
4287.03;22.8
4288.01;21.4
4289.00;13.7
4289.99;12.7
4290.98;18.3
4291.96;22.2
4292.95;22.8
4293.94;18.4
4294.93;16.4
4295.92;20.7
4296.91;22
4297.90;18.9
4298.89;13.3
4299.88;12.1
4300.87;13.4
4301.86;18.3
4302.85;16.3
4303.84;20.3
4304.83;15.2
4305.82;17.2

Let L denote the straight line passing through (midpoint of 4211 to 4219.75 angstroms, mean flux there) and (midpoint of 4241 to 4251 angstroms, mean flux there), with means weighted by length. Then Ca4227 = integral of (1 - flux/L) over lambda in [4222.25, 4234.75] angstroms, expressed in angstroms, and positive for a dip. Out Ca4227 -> 4.8 angstroms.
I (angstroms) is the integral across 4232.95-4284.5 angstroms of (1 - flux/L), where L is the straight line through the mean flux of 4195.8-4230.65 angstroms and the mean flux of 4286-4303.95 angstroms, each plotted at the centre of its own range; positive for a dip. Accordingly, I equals -4.9 angstroms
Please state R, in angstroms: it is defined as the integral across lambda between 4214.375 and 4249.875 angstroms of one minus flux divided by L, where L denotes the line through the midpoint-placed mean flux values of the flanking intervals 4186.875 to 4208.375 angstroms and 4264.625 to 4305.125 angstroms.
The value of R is 1.93 angstroms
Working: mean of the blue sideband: 21.1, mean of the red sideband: 19.2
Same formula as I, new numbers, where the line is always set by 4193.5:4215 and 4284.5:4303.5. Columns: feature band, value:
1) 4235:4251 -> -0.59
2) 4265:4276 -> 0.88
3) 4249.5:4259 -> 0.81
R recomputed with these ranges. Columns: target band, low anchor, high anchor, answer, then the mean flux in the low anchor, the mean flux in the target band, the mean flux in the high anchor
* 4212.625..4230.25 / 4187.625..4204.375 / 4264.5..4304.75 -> 2.3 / 20.1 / 17.3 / 19.3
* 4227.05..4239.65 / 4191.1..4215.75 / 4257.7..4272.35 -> 2.3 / 22.2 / 17.3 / 20.3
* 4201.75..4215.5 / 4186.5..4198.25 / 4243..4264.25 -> -1.1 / 22.1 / 23.4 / 20.3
